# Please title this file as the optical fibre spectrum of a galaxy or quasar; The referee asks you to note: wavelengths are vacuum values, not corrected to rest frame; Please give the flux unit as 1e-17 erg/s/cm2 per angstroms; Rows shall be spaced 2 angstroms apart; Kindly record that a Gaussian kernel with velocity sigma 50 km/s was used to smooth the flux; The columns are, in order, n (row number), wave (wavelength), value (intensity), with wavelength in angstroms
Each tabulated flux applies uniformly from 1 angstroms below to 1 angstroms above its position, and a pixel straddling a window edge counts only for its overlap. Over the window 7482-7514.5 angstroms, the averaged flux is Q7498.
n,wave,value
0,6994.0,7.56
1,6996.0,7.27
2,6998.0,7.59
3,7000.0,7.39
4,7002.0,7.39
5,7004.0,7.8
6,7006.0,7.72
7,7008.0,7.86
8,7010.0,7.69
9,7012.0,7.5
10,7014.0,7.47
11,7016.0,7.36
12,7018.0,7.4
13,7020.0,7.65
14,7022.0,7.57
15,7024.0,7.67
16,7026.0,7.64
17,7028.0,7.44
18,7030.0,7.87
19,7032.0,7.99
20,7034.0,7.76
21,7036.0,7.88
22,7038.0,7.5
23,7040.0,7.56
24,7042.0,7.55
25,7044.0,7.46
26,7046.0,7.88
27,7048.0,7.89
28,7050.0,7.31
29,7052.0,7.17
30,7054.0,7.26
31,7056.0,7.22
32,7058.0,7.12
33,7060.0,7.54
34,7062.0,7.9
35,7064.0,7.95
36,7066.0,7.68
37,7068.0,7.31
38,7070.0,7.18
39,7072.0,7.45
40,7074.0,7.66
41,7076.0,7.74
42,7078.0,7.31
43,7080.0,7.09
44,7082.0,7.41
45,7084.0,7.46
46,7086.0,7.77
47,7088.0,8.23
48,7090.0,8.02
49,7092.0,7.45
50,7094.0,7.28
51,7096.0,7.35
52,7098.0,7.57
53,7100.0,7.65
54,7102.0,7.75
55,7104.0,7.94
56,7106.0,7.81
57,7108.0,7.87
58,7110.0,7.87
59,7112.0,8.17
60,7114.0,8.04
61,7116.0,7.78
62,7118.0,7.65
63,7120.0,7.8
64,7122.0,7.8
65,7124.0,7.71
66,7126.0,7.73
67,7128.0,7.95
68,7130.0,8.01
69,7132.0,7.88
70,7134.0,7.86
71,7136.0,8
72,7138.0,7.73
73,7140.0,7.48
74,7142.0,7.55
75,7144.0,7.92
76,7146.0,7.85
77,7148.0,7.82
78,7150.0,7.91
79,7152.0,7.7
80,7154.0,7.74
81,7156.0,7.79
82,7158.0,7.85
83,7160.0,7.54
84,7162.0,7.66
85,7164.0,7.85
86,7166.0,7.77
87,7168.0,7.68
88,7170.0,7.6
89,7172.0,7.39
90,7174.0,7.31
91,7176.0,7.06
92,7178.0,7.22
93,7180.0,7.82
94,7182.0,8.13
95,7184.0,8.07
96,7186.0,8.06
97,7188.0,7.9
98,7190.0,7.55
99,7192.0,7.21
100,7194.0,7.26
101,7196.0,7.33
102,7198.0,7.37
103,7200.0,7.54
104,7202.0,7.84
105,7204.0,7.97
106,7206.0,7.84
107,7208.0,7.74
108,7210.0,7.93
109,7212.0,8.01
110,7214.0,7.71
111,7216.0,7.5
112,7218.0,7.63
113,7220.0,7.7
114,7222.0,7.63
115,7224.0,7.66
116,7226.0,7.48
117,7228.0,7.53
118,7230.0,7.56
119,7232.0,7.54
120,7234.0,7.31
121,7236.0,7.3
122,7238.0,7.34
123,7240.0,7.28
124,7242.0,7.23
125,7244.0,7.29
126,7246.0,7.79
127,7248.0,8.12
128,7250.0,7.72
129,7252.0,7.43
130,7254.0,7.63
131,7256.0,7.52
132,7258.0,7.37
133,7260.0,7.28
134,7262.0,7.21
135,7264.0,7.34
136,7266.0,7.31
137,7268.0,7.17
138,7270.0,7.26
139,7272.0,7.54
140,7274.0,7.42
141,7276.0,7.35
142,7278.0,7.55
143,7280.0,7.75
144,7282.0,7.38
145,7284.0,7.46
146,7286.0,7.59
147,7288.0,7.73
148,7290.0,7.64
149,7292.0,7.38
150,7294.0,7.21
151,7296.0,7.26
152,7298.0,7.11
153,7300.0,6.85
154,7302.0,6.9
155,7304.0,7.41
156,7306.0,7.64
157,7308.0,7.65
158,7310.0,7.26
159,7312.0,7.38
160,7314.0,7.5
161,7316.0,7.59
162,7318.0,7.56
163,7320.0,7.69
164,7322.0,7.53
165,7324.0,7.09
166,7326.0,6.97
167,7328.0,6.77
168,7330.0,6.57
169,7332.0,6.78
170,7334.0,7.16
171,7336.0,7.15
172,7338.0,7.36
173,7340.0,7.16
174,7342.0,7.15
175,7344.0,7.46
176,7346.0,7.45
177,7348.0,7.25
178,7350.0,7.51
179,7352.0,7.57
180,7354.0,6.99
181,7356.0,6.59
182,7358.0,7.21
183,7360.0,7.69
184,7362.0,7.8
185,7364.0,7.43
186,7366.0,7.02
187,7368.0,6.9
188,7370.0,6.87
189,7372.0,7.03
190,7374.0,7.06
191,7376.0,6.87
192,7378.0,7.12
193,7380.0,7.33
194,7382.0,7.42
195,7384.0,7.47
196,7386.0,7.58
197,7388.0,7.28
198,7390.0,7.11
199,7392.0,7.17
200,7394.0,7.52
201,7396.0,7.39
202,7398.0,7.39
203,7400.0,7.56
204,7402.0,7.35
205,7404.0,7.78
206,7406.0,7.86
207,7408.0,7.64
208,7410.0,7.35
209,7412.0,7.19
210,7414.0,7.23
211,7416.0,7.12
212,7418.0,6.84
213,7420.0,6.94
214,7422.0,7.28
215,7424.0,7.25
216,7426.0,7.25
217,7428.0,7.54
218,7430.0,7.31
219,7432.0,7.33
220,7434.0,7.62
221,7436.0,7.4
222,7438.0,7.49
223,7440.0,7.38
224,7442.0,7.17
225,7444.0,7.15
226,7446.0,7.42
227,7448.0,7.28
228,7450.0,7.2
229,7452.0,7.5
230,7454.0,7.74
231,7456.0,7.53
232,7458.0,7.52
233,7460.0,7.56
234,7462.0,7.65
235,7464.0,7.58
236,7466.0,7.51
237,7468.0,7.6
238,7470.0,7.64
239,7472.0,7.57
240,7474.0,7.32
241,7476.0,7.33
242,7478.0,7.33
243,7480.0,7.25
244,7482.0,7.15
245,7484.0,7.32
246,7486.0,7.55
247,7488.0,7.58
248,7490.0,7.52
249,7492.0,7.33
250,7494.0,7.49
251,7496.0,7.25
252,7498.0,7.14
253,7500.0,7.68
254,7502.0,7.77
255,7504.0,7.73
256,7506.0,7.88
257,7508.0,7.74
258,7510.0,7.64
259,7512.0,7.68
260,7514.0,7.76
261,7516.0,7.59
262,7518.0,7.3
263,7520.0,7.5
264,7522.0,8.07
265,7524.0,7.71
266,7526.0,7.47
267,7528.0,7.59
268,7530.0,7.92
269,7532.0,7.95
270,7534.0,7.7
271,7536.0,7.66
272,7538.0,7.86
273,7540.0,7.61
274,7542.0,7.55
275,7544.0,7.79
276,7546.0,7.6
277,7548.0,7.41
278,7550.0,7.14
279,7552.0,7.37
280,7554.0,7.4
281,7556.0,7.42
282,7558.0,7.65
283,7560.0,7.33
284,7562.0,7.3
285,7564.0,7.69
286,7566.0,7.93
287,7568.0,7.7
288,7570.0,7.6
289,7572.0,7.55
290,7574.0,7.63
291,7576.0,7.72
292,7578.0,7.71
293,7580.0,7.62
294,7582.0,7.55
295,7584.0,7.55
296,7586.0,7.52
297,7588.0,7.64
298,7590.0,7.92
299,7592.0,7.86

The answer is 7.55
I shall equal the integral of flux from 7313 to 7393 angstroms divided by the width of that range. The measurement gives 7.23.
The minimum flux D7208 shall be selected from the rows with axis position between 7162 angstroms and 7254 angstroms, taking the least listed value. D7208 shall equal 7.06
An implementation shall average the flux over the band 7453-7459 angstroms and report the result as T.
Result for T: 7.6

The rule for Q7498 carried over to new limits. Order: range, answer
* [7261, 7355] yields 7.32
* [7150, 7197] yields 7.64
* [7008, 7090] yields 7.57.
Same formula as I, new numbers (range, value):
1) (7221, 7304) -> 7.42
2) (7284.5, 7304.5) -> 7.31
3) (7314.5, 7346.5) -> 7.22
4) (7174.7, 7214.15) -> 7.67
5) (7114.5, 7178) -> 7.72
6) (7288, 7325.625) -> 7.37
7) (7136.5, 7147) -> 7.72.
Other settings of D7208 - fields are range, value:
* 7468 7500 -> 7.14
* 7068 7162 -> 7.09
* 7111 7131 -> 7.65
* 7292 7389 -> 6.57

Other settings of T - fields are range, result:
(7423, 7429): 7.35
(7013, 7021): 7.47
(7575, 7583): 7.65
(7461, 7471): 7.6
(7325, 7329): 6.87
